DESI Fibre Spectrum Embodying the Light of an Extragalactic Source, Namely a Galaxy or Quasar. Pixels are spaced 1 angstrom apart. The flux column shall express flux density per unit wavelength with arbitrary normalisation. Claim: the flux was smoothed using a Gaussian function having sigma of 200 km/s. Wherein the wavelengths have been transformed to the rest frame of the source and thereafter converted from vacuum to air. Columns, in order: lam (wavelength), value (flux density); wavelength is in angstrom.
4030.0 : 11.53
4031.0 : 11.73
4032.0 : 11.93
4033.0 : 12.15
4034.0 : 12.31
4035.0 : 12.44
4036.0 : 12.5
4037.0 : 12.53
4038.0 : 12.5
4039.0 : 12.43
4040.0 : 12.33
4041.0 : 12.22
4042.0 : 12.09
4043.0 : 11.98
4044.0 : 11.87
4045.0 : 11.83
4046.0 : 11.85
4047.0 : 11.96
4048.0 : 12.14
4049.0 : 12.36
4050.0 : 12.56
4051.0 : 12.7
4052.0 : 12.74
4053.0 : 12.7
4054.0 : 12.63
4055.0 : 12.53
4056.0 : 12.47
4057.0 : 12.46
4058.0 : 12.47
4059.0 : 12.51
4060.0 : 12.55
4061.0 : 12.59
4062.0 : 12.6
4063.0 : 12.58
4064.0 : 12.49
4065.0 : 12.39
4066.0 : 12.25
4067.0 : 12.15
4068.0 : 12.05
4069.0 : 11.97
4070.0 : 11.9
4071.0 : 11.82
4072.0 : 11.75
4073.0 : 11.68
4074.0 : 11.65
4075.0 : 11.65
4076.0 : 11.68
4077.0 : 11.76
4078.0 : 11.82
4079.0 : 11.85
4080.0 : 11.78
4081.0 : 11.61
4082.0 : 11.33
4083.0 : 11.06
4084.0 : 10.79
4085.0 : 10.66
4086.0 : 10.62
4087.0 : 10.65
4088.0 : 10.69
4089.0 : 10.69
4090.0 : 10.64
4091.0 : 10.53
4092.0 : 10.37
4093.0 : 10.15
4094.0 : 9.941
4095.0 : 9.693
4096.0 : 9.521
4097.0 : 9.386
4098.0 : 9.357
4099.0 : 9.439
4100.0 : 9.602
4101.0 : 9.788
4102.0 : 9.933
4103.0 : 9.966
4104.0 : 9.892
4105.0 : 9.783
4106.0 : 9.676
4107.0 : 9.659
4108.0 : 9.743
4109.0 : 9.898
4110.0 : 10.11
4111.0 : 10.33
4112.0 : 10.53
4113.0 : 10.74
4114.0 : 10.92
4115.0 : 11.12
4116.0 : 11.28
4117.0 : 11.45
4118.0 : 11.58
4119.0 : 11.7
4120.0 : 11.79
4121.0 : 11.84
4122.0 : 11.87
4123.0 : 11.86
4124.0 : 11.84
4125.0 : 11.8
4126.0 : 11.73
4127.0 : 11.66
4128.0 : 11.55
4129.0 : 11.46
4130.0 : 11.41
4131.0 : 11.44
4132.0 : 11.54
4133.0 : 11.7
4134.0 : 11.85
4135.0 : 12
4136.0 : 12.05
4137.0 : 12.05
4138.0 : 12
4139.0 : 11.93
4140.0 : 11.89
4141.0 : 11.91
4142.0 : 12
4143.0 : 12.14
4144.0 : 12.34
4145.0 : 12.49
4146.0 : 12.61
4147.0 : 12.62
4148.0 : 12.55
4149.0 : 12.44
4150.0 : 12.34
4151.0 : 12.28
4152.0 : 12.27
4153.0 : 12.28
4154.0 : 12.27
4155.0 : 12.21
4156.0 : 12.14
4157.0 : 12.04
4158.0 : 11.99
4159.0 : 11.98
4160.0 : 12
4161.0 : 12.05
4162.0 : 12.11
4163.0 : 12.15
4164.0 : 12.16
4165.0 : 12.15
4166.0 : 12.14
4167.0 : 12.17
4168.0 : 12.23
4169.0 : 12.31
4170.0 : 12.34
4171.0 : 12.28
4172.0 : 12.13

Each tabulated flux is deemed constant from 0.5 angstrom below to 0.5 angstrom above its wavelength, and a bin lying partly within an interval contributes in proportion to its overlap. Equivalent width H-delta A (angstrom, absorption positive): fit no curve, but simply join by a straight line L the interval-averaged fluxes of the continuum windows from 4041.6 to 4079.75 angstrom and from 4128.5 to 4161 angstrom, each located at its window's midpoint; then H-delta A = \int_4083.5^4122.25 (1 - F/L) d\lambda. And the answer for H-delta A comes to 5.5 angstrom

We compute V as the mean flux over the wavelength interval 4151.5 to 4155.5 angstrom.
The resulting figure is 12.3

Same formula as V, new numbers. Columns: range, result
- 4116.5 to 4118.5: 11.5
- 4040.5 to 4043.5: 12.1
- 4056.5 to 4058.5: 12.5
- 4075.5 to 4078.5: 11.8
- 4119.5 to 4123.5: 11.8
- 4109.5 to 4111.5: 10.2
